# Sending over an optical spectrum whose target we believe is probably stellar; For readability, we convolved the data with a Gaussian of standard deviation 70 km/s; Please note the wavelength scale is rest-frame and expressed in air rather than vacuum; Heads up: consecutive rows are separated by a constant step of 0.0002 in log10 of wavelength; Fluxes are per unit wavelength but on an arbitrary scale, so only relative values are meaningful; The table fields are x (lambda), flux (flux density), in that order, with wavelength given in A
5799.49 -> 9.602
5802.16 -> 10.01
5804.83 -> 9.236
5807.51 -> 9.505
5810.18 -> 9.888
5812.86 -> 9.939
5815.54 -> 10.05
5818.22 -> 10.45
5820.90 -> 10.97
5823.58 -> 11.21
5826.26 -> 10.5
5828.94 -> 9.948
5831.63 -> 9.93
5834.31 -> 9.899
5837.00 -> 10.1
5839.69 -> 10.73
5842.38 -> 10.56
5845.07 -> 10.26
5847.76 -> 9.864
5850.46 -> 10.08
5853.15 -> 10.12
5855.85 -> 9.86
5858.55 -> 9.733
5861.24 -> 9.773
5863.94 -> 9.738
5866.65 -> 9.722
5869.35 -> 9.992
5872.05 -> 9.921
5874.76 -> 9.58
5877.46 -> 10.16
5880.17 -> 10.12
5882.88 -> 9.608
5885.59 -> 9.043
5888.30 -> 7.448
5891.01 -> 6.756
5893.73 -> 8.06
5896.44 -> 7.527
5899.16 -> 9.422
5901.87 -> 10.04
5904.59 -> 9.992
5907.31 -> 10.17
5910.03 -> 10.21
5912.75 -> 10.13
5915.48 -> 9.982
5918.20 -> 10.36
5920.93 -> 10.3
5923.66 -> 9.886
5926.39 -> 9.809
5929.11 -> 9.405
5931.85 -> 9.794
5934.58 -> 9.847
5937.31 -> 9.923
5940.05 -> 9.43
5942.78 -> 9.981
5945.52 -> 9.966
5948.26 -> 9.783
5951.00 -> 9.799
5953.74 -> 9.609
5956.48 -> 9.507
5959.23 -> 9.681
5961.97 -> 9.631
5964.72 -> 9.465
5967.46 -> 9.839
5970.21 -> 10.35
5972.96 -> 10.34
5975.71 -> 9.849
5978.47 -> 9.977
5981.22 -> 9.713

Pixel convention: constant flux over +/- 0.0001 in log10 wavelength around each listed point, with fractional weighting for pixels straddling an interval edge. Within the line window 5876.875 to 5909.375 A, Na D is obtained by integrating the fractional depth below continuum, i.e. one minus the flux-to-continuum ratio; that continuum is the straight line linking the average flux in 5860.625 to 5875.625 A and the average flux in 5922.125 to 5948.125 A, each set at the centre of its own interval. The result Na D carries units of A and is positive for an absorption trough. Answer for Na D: 2.52 A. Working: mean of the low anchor 9.79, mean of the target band 9.03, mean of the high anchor 9.79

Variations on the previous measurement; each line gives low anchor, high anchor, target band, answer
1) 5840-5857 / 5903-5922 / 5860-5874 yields 0.5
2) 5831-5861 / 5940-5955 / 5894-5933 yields 0.6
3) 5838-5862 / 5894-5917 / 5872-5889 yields 0.7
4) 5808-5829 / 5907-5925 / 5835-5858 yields 0.3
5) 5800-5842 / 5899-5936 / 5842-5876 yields 0.5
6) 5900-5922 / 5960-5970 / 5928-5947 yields 0.3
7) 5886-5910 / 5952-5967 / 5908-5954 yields -3.4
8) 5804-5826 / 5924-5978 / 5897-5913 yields 0.1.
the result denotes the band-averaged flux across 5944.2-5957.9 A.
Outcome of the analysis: 9.73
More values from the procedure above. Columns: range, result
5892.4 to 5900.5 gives 8.34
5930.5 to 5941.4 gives 9.75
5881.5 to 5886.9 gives 9.33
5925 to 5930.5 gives 9.61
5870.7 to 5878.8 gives 9.89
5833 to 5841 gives 10.2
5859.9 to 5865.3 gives 9.74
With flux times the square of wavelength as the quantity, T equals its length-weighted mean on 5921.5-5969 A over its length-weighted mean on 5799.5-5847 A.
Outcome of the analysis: 1.0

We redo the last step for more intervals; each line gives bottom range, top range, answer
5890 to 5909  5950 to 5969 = 1.10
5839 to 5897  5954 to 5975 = 1.07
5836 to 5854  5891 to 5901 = 0.81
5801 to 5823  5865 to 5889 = 0.97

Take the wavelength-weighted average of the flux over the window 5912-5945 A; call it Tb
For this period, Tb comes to 9.9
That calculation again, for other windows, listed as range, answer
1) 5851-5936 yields 9.57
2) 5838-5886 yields 9.95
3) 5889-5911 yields 8.96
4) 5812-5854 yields 10.3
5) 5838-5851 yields 10.3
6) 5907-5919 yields 10.2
